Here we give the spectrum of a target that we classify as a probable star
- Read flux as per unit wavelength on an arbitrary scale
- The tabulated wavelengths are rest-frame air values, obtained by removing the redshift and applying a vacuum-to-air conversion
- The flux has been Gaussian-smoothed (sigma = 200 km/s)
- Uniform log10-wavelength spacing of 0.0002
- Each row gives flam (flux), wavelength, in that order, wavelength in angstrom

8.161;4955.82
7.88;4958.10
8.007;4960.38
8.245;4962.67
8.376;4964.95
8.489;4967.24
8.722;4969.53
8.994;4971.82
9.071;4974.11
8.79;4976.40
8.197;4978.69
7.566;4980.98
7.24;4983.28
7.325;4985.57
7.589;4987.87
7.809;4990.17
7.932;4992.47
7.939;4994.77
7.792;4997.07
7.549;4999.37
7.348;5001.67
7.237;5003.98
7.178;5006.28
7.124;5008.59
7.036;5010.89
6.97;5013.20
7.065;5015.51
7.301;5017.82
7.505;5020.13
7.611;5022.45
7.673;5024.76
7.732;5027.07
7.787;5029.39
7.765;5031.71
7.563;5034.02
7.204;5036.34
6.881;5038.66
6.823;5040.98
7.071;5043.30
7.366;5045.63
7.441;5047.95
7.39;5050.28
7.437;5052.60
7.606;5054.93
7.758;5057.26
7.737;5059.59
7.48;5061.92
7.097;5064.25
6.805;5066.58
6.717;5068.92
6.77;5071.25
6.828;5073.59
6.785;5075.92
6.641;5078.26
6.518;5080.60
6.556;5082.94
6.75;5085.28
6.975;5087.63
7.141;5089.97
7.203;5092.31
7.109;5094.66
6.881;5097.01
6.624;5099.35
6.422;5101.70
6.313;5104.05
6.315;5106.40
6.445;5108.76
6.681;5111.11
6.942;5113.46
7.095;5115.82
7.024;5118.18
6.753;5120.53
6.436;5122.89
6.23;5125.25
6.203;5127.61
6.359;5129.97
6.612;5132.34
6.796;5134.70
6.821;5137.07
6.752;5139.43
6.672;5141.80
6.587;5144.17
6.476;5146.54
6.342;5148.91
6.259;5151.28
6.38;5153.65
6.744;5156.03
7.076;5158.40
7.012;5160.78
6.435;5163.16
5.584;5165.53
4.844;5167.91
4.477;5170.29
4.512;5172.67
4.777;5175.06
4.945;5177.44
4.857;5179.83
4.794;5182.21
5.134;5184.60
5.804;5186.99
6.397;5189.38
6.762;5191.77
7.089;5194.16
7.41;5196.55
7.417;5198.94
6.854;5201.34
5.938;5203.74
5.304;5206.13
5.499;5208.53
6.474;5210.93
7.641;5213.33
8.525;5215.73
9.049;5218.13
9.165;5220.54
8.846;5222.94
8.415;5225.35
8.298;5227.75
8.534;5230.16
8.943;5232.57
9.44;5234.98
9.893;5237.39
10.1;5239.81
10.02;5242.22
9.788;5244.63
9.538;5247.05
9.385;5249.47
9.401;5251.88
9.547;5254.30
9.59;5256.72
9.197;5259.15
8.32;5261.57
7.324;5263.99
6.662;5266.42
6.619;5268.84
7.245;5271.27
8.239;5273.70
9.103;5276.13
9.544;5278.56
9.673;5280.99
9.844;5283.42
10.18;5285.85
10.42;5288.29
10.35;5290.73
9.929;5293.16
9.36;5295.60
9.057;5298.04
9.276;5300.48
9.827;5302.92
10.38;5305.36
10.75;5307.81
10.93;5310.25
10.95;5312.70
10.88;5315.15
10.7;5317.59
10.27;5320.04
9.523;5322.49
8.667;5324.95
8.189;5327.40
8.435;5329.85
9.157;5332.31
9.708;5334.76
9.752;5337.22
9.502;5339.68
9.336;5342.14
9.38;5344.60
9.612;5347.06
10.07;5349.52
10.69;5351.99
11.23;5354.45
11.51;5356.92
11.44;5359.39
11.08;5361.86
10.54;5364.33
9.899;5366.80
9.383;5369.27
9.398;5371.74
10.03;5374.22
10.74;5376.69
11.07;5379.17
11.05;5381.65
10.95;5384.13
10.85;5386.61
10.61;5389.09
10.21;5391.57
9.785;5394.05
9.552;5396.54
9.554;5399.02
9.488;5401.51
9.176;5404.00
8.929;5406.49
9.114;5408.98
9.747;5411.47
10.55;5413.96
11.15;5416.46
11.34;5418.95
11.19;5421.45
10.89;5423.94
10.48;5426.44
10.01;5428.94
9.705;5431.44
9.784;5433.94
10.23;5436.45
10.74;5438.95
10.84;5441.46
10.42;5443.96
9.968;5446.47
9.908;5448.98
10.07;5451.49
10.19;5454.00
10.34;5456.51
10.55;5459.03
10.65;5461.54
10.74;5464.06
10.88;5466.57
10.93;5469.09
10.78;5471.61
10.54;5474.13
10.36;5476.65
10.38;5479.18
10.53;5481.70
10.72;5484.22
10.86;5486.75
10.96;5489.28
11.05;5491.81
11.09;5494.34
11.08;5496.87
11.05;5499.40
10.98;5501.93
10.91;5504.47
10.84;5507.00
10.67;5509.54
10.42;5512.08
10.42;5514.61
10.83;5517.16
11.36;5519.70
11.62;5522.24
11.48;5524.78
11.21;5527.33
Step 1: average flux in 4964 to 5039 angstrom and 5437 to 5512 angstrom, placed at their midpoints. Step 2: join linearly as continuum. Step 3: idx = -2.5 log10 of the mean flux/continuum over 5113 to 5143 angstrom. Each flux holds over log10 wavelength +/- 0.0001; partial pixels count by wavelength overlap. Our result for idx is 0.26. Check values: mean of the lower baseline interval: 7.71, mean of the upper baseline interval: 10.6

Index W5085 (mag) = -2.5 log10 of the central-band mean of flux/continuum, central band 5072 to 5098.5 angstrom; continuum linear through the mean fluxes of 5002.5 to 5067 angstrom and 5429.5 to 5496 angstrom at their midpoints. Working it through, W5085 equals 0.130 mag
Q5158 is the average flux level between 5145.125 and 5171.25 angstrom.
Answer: 6.17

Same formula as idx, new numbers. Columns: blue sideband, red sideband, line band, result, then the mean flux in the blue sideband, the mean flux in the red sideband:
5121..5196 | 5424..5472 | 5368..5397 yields -0.10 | 6.09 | 10.4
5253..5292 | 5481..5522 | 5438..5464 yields 0.01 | 8.87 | 10.9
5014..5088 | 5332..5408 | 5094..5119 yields 0.15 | 7.21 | 10.1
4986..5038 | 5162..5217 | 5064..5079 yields 0.03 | 7.48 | 5.98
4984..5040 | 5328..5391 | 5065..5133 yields 0.21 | 7.45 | 10.2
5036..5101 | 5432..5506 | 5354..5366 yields -0.15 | 7.05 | 10.6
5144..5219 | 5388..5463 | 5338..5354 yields -0.11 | 6.22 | 10.2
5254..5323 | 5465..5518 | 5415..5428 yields -0.07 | 9.44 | 10.8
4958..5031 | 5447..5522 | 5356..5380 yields -0.05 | 7.78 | 10.7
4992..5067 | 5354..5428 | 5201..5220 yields 0.26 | 7.4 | 10.4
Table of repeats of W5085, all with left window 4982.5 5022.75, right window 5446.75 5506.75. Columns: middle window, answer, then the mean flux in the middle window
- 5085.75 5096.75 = 0.14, 7.06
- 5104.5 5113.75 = 0.24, 6.54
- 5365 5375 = 0.02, 9.71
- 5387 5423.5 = 0.01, 10.1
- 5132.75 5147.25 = 0.24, 6.69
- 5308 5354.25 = -0.02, 9.82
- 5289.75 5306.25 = -0.03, 9.72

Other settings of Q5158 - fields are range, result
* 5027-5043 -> 7.35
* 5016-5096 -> 7.2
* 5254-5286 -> 8.57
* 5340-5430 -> 10.3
